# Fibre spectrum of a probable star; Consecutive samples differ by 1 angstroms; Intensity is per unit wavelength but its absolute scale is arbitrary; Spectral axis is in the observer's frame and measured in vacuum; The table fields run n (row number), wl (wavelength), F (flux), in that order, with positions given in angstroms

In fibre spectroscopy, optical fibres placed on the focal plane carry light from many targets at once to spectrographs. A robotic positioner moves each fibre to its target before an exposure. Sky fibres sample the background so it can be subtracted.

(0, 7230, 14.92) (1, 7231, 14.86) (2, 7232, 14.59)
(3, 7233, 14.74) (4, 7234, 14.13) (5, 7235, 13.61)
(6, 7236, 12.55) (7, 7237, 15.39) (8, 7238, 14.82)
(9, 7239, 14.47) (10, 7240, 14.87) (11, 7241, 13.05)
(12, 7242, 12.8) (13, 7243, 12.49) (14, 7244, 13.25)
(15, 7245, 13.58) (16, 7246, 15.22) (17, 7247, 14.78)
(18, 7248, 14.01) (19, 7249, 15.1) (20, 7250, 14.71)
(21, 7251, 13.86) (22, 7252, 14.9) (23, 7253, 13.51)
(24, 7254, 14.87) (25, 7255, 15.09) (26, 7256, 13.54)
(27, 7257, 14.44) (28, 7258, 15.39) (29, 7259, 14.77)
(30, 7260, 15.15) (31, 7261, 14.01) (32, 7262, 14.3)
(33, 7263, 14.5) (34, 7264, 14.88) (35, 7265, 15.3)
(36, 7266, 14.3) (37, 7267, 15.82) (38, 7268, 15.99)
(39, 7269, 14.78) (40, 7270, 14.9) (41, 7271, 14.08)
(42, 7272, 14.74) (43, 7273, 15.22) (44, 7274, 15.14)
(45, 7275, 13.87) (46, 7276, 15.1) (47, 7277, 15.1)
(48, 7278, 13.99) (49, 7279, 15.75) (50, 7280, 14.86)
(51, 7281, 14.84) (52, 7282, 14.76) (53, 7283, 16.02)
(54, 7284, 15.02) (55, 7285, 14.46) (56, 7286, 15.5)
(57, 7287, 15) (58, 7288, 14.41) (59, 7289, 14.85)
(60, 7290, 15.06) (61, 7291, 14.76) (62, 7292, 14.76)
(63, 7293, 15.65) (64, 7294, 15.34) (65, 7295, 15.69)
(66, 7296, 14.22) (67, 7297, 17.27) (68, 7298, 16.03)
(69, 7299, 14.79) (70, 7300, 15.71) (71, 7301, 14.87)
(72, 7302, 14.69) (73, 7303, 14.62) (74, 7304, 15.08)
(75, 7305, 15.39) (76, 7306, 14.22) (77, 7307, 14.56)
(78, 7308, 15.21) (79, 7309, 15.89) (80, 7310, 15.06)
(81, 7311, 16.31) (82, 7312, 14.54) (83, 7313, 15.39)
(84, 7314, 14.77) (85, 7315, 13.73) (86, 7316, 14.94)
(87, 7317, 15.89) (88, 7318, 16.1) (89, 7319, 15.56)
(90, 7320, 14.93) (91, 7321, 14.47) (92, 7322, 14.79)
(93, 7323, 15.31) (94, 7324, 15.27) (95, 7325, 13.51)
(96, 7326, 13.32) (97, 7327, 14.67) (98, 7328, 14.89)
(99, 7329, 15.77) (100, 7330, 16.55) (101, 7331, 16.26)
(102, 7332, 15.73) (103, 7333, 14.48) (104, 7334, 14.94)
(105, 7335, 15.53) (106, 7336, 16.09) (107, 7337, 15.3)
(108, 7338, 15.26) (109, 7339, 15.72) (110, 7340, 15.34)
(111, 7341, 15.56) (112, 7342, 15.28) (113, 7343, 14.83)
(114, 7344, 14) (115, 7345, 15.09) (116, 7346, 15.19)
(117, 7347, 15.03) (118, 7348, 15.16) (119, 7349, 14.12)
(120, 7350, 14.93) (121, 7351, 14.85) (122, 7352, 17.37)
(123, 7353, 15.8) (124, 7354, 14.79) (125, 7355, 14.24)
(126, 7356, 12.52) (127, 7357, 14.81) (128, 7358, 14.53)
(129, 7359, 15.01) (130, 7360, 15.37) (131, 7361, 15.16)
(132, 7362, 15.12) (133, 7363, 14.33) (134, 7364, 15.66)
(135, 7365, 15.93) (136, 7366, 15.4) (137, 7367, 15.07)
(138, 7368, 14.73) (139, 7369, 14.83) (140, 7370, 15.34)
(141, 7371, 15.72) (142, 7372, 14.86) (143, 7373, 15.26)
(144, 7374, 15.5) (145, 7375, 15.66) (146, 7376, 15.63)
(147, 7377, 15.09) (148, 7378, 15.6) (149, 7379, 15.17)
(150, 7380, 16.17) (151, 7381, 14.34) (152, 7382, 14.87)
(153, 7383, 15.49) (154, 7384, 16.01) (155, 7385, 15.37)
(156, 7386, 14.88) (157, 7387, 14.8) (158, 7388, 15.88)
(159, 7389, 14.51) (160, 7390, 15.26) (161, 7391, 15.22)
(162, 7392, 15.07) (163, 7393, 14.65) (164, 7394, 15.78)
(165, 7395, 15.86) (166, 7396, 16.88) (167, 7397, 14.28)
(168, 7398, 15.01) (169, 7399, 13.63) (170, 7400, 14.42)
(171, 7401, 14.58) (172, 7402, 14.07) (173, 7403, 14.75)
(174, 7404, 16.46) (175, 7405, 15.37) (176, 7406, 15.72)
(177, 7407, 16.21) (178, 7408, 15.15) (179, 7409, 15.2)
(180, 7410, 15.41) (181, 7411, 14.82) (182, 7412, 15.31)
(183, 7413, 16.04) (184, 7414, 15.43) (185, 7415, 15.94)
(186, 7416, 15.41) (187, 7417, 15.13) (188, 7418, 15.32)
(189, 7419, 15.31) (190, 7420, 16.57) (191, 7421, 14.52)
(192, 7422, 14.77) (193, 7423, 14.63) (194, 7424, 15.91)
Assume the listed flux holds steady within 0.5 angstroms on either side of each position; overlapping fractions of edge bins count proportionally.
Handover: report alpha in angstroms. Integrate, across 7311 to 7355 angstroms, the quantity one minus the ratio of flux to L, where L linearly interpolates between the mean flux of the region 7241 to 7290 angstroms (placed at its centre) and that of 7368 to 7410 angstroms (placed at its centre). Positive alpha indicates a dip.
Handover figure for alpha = -0.5 angstroms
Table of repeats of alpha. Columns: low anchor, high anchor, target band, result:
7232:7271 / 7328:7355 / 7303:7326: 0.08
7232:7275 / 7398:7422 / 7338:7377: -0.34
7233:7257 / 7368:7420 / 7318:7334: -0.34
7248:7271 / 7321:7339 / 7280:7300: -0.39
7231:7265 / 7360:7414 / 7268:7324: -1.67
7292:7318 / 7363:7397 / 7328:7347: -0.14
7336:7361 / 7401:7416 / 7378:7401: 0.18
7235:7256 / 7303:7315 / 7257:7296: -0.94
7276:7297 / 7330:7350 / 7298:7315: 0.07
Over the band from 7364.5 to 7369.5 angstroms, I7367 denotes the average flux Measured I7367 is 15.2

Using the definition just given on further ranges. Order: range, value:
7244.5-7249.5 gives 14.5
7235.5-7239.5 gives 14.3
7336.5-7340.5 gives 15.4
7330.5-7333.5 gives 15.5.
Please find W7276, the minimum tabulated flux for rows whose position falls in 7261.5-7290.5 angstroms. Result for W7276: 13.87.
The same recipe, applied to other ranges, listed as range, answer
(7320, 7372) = 12.52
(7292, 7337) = 13.32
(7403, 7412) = 14.75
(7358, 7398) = 14.28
